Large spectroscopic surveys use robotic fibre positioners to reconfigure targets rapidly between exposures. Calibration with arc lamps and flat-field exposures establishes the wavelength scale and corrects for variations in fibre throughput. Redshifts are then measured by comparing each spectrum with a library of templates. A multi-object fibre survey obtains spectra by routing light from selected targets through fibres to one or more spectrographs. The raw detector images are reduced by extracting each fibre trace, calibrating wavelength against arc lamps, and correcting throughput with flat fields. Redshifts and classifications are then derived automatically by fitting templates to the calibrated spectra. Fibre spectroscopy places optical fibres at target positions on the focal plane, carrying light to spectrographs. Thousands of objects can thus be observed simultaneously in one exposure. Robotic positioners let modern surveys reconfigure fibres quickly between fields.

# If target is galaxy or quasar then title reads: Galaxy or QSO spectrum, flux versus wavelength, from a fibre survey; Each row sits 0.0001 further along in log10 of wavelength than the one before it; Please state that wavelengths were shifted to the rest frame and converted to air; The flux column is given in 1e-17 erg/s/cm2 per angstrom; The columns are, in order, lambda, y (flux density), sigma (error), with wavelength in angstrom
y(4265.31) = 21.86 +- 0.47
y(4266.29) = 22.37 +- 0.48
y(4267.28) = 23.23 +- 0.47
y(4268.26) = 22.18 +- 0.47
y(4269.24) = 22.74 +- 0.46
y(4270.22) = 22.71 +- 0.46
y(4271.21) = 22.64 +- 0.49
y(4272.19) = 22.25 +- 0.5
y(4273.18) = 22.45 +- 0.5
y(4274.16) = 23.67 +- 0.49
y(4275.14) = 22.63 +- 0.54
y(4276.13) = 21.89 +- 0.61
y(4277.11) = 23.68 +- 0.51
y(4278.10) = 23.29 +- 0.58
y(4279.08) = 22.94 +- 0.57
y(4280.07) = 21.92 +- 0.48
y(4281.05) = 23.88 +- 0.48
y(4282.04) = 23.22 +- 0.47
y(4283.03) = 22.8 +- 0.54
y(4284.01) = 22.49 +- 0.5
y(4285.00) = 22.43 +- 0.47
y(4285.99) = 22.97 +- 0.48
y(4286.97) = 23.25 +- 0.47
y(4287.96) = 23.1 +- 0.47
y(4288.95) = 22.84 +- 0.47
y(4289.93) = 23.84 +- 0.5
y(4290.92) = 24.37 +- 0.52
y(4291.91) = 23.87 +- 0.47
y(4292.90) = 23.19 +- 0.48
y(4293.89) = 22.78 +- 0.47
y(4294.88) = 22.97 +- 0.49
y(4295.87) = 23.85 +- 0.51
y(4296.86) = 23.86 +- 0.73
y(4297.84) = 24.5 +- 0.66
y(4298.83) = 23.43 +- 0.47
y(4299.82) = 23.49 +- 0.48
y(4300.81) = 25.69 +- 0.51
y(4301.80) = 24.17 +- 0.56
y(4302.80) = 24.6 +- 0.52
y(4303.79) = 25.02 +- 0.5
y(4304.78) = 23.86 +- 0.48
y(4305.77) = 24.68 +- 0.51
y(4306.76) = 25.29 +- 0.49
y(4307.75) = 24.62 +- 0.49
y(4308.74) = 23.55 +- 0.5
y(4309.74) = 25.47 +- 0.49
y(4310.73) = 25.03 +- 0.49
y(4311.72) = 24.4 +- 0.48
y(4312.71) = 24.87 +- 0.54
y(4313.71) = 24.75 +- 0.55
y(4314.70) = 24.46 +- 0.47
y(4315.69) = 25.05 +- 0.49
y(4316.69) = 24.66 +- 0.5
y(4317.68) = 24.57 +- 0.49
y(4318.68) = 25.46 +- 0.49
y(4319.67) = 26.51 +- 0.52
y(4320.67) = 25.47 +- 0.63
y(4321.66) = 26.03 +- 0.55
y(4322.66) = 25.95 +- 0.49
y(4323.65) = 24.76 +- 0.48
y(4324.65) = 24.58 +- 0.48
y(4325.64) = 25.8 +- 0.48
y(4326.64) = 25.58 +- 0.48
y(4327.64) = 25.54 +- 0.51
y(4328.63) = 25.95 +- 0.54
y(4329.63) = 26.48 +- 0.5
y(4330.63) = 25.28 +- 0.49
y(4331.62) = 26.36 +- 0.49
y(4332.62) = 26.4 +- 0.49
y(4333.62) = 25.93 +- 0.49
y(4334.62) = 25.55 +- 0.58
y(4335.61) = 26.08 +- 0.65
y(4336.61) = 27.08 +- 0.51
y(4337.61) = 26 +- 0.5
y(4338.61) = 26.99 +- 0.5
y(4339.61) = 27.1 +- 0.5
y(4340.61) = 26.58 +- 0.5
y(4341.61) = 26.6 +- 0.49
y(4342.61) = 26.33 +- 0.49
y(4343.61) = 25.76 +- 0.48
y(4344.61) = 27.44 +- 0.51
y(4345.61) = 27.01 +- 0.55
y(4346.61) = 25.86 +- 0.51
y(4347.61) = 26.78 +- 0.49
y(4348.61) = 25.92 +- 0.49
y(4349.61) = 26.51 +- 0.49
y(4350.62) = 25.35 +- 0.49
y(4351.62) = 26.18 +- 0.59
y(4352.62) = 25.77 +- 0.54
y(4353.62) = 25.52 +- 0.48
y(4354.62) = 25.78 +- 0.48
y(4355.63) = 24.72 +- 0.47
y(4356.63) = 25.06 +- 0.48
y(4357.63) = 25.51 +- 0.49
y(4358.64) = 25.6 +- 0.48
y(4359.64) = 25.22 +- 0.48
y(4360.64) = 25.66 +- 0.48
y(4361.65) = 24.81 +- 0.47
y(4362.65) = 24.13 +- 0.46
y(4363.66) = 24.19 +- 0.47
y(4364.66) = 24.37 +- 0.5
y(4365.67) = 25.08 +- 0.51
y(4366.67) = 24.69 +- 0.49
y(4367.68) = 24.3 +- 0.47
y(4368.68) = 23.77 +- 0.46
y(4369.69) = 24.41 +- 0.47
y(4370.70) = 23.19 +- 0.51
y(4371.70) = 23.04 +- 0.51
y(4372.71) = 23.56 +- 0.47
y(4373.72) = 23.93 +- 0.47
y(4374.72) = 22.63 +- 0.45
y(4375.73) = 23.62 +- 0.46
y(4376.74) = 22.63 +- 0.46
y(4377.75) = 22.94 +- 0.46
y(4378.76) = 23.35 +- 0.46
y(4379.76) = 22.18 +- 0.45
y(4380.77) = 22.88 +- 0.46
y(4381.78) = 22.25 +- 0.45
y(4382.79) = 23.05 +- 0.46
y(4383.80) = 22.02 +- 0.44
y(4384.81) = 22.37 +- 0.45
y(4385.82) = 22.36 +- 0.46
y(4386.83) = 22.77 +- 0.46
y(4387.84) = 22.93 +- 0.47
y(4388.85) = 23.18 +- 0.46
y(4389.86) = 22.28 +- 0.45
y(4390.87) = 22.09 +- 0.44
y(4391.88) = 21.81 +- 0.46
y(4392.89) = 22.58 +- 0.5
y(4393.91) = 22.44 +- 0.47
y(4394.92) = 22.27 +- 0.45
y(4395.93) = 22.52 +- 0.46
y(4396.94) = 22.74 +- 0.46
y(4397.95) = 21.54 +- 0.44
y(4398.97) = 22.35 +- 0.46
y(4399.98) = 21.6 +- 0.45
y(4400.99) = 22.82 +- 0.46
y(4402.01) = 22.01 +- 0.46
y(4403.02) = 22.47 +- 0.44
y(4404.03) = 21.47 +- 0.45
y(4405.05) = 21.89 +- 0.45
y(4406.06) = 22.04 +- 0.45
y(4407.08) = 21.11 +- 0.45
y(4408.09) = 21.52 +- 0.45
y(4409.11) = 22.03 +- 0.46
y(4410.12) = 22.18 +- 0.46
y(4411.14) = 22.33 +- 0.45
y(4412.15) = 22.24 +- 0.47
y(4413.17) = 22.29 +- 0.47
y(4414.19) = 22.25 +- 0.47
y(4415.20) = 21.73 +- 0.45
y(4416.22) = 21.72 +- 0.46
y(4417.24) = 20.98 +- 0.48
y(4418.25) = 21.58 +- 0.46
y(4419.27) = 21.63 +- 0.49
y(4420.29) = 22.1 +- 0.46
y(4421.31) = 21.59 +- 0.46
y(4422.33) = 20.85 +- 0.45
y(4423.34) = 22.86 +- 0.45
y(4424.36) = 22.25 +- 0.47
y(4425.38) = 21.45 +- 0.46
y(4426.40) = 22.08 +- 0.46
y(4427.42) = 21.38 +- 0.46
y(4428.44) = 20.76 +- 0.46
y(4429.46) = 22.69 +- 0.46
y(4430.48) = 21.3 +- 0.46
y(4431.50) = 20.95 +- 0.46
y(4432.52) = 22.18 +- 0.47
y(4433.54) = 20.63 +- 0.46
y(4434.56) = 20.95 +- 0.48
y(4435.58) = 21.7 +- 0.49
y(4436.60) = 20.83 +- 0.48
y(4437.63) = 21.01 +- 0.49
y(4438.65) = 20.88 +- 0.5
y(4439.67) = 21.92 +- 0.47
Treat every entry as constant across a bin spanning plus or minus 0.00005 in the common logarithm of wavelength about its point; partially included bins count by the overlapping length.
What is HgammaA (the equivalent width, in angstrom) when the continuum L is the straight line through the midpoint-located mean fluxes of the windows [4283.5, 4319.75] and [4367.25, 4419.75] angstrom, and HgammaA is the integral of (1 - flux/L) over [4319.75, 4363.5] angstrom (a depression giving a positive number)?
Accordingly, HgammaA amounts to -4.6 angstrom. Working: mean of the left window 24.1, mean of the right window 22.5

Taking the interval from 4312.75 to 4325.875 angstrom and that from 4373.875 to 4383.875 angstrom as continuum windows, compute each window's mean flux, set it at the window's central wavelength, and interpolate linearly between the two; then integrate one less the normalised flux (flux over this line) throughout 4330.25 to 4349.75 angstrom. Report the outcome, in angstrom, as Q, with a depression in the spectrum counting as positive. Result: -1.6 angstrom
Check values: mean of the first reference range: 25.2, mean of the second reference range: 22.8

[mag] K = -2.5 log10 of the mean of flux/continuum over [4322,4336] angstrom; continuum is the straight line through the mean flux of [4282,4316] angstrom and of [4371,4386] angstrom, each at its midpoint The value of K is -0.096 mag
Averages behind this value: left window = 24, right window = 22.9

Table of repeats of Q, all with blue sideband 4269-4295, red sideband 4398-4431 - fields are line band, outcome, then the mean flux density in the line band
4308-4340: -4.1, 25.5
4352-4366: -1.7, 25.1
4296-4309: -0.9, 24.4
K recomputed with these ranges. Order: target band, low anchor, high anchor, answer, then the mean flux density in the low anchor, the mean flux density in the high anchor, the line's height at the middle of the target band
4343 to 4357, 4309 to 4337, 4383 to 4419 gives -0.07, 25.5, 22.1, 24.3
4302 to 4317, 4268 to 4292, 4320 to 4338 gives 0.00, 23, 25.8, 24.7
